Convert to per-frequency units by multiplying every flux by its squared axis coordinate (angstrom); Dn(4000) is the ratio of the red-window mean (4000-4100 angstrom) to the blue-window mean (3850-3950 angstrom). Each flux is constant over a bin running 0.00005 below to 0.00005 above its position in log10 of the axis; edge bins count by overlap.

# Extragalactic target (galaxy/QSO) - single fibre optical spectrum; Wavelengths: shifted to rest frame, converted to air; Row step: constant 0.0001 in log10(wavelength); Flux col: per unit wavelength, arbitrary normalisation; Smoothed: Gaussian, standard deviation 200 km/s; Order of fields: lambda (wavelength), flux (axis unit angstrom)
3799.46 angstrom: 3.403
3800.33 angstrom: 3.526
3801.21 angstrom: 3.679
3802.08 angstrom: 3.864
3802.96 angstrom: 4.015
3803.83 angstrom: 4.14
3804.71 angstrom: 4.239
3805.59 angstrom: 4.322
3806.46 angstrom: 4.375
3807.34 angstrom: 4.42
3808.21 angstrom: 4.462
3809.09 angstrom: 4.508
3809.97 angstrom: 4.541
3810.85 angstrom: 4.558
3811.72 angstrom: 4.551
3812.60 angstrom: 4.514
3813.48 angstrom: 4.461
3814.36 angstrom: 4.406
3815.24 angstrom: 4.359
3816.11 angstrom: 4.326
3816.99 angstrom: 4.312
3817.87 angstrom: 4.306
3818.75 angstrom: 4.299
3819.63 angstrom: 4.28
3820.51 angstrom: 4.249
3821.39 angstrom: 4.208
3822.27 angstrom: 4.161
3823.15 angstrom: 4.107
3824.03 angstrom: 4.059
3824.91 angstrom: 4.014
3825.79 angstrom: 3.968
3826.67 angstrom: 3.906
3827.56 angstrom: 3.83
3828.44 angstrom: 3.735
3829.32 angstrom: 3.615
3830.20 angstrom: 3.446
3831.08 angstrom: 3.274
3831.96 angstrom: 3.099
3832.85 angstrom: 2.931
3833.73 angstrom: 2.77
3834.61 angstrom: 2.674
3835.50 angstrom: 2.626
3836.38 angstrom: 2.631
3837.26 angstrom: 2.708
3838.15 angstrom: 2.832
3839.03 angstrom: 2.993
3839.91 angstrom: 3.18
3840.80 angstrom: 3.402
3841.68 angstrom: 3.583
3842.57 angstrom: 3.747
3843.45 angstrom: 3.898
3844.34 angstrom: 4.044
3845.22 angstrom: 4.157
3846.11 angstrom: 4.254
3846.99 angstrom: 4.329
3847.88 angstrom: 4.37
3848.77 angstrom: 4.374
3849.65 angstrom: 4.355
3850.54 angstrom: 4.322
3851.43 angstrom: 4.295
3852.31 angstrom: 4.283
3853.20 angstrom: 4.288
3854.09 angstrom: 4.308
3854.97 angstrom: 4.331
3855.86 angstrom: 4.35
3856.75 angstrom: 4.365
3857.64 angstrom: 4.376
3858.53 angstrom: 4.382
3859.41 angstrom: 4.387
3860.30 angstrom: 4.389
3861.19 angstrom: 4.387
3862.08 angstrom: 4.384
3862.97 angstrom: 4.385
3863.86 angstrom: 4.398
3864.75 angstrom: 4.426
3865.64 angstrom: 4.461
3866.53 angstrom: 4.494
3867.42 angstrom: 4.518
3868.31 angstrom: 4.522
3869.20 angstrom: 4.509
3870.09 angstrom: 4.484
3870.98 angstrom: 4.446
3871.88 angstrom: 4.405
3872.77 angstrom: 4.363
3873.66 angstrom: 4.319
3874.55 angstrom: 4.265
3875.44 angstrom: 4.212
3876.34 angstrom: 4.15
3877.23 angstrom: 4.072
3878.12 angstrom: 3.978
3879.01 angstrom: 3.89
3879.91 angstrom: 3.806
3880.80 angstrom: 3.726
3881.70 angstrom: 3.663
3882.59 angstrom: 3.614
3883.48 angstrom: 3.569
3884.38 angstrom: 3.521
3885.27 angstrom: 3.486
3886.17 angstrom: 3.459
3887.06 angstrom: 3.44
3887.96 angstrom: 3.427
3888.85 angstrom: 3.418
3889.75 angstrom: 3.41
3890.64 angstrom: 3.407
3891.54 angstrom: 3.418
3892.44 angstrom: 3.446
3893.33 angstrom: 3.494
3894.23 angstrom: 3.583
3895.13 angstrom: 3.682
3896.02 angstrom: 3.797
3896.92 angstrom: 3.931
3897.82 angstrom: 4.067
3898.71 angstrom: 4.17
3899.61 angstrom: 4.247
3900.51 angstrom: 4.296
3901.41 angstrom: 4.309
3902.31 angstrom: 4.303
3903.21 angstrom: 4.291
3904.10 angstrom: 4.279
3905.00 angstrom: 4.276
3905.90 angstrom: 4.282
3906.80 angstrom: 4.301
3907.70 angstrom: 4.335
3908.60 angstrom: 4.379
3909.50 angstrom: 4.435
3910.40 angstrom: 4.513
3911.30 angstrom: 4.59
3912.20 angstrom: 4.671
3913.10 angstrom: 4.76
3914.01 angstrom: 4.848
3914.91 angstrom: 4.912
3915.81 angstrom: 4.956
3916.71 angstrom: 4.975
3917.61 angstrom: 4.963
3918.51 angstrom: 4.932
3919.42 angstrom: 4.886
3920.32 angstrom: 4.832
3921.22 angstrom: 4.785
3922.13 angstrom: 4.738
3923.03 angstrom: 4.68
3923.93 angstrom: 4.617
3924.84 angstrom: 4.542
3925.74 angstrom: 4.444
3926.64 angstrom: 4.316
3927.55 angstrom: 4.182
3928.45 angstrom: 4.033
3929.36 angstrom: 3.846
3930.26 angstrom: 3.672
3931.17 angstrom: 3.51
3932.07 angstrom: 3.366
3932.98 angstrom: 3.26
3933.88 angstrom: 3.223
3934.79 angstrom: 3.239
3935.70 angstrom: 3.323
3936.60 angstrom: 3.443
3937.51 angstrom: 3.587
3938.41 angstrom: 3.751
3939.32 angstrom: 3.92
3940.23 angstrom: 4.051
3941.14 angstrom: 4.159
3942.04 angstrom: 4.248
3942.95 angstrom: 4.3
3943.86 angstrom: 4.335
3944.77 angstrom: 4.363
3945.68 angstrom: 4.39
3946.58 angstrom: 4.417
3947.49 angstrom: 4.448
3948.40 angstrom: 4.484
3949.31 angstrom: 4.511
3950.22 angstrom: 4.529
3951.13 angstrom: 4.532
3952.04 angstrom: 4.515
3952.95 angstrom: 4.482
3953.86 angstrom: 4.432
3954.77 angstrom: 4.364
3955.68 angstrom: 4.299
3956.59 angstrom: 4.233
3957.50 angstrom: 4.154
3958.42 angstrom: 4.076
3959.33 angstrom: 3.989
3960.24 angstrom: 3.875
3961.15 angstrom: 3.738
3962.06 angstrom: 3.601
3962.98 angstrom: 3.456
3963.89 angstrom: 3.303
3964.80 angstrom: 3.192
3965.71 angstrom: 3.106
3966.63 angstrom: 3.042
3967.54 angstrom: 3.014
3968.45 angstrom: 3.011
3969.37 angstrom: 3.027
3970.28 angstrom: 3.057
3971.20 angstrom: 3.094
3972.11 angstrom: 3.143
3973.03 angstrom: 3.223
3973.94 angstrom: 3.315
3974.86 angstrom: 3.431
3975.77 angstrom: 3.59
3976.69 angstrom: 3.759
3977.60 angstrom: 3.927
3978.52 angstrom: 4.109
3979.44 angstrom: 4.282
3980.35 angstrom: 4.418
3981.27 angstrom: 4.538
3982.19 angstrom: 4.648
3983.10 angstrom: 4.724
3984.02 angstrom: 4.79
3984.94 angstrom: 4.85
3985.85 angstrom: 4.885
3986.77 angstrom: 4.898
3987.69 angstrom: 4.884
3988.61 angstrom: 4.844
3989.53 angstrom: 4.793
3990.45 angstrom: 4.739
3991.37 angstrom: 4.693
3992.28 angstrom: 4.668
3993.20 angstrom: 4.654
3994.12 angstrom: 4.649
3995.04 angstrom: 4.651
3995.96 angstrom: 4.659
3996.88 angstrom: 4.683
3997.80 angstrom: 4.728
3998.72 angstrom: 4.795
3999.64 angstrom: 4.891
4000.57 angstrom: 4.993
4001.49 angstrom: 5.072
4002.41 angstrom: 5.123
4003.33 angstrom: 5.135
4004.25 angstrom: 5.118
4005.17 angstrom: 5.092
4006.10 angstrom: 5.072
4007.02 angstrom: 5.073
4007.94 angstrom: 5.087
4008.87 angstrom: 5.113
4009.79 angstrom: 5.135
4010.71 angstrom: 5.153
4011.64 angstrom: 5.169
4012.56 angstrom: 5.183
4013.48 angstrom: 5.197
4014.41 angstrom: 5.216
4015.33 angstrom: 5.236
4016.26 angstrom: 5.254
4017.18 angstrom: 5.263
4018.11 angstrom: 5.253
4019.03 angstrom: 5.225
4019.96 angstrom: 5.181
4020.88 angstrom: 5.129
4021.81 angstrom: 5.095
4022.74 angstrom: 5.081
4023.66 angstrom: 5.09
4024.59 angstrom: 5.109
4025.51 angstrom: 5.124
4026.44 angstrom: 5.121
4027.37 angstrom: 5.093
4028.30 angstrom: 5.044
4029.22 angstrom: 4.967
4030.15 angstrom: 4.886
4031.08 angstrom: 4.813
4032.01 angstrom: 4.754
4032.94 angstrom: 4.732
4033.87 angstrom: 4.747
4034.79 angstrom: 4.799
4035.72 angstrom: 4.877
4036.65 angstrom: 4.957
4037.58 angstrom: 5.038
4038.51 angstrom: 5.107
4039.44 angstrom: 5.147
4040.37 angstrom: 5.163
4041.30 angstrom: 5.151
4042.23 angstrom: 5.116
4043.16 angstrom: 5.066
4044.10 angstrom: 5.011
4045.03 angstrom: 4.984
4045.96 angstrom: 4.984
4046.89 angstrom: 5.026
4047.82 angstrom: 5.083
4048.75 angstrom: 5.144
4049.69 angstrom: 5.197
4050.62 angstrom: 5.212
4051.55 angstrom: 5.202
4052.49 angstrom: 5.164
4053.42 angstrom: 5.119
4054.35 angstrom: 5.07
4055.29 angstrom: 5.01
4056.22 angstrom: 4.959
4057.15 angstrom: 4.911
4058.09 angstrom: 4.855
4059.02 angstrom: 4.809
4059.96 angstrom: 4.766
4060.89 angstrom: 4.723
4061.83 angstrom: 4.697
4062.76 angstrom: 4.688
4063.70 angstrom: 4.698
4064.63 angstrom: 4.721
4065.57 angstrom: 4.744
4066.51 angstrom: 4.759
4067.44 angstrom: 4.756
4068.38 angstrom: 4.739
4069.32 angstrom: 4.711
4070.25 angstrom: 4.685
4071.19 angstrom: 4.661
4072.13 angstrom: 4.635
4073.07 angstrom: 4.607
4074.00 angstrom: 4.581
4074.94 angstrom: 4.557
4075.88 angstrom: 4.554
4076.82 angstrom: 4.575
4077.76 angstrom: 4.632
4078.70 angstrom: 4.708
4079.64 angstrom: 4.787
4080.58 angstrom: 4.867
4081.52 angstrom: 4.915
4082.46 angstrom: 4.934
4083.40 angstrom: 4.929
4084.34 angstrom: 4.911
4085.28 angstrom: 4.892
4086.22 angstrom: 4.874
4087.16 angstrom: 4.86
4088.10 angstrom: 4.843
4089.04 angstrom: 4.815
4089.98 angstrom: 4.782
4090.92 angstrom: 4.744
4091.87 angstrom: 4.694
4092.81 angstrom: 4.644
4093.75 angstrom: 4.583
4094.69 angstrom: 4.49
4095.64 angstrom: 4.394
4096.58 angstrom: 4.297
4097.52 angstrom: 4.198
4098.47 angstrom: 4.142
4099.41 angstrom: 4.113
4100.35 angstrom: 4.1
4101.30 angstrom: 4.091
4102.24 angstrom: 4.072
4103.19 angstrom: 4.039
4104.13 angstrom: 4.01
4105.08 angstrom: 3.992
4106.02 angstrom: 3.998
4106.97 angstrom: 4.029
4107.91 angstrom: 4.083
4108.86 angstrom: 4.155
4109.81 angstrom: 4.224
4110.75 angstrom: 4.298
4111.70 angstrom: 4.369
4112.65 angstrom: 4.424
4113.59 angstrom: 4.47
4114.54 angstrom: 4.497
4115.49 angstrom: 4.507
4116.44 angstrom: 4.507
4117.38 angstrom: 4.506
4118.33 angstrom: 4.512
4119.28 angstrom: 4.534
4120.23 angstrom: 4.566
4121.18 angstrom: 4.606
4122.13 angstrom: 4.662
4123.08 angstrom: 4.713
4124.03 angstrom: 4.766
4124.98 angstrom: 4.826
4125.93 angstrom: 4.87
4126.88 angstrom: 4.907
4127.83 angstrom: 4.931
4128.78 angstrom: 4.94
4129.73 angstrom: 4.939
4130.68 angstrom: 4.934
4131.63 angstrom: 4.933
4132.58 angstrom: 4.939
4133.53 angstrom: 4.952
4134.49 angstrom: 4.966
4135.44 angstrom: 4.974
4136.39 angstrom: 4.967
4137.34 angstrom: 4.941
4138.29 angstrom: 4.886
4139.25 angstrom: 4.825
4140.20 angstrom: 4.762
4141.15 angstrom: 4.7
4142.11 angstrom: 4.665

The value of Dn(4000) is 1.27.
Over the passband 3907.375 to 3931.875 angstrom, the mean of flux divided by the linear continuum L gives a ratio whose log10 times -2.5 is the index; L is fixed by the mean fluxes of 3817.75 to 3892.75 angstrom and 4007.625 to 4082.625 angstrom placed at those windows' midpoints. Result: -0.064 mag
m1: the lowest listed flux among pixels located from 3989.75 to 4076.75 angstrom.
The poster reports 4.554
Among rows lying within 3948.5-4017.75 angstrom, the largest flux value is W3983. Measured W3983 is 5.263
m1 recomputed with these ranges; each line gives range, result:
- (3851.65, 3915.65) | 3.407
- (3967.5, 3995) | 3.011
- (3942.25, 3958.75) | 4.076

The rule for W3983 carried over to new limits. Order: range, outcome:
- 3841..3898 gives 4.522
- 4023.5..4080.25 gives 5.212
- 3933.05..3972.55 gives 4.532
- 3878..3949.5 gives 4.975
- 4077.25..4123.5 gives 4.934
